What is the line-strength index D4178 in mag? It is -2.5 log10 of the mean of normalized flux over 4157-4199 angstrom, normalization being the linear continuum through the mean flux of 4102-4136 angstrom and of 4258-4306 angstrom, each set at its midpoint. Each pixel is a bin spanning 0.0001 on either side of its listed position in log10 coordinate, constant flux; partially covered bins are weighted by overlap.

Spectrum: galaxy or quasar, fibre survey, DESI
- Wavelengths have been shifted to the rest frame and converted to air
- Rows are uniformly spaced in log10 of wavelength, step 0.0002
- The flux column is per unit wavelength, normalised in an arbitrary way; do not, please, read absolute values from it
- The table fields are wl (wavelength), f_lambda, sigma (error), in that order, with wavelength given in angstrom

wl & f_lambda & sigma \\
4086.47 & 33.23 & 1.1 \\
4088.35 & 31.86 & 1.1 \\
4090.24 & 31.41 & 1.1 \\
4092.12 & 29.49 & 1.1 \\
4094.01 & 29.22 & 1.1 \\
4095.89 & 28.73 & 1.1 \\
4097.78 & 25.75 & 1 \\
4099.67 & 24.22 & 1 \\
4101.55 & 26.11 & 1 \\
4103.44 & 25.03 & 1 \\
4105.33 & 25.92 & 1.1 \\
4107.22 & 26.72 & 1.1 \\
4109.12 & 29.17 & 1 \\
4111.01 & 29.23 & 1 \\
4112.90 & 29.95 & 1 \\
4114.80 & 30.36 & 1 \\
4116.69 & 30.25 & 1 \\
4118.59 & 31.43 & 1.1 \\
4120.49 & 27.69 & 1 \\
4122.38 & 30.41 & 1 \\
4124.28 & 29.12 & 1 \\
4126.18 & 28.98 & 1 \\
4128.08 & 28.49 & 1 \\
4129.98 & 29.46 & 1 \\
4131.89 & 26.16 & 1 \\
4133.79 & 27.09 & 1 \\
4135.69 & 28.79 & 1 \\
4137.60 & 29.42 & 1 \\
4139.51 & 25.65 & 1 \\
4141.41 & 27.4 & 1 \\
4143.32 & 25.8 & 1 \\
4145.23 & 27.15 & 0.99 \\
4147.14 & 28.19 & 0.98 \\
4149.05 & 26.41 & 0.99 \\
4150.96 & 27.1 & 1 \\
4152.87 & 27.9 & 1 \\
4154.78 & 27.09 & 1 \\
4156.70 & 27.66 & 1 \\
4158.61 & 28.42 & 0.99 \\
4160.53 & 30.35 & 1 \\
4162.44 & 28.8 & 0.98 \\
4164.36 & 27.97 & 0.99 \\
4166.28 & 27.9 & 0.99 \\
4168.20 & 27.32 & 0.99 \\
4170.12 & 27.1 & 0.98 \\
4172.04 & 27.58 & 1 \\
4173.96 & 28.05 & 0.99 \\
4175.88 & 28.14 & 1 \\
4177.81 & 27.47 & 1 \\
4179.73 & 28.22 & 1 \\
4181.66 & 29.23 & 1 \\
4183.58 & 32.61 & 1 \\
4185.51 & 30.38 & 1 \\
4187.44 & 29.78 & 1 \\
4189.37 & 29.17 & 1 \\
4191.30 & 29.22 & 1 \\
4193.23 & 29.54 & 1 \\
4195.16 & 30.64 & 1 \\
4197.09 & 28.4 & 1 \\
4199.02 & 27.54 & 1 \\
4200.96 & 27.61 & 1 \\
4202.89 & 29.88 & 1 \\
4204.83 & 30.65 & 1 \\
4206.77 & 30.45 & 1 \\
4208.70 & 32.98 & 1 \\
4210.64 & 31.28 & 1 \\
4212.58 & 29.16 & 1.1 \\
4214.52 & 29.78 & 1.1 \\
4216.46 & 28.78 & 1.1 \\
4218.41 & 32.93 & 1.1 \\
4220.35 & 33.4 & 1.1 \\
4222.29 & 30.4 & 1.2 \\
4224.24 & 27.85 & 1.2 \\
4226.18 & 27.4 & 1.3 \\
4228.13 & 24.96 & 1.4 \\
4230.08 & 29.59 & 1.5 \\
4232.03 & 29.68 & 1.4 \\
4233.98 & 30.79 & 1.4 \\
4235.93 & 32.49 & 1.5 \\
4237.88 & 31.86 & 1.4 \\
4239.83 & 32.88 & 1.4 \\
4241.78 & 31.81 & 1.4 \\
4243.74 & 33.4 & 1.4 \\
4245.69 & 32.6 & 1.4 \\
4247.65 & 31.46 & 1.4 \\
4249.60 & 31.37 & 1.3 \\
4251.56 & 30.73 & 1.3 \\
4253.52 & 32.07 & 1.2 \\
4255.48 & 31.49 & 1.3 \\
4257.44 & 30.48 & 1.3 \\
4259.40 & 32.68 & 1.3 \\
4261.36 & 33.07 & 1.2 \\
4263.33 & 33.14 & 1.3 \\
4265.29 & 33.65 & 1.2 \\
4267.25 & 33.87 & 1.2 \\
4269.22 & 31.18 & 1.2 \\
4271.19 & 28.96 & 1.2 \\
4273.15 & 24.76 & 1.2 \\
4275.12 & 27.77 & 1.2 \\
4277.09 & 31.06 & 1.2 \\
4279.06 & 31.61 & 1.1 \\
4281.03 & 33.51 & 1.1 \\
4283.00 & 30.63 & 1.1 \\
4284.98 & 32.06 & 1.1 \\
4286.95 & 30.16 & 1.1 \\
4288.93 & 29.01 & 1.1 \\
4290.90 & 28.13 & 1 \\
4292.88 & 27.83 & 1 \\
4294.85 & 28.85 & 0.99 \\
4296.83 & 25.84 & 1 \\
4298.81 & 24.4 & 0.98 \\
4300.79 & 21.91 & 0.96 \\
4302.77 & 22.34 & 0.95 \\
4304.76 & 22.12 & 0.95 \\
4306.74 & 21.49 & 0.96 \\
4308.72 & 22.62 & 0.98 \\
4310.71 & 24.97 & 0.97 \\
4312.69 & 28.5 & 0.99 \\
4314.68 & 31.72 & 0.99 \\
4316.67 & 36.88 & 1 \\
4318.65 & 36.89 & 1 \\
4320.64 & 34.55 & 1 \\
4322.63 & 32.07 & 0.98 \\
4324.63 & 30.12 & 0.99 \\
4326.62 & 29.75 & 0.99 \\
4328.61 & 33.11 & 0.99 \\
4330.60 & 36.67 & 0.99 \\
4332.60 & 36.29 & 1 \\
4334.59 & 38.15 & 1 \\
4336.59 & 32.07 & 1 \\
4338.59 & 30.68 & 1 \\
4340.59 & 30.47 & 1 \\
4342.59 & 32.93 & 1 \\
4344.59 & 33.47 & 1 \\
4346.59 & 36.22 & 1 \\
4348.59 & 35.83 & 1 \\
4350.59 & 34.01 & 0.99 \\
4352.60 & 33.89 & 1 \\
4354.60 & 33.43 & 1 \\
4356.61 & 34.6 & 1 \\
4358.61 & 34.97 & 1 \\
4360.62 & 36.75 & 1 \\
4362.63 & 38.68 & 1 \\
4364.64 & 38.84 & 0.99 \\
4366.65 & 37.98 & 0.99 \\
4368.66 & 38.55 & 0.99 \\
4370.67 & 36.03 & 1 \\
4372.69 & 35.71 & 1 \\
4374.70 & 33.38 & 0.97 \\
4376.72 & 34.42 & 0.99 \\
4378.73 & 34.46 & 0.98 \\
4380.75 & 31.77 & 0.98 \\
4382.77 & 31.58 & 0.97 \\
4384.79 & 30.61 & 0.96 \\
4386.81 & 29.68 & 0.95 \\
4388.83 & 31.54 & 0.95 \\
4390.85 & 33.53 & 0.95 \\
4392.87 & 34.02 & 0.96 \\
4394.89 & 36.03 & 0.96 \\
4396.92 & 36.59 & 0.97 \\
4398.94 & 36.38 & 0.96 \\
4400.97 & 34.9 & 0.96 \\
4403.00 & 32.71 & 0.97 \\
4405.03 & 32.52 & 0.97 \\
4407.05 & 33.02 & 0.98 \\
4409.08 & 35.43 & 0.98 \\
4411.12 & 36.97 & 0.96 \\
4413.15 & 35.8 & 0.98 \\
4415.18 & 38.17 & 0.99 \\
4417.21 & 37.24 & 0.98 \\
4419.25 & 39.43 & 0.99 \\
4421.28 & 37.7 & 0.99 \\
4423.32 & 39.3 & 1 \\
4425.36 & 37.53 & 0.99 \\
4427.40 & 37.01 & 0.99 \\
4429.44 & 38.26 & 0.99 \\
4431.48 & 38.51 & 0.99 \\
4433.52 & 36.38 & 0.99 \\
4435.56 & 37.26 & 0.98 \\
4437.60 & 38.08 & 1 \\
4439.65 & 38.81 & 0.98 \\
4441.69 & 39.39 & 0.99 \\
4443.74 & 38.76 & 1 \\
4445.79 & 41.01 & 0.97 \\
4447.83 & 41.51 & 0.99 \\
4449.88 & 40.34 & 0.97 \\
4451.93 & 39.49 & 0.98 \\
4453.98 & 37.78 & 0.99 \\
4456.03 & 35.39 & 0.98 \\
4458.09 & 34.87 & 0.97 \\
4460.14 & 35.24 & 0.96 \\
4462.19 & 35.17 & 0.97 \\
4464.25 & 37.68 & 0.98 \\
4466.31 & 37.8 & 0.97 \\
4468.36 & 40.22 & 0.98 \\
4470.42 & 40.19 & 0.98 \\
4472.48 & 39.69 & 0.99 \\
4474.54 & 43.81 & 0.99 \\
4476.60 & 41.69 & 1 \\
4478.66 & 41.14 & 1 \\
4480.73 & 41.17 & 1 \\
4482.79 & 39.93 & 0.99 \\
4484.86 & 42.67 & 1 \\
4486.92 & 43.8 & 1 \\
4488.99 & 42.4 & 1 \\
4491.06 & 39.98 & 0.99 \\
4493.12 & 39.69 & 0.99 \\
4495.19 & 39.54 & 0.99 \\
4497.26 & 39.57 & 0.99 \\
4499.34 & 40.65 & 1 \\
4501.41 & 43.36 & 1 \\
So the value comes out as -0.004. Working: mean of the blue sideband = 28.5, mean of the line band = 28.8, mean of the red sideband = 29.1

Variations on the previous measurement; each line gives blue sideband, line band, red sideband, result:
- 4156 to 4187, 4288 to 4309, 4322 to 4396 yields 0.28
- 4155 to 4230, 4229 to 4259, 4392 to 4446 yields -0.02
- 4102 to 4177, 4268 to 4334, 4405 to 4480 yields 0.14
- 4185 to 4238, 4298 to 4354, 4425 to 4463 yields 0.10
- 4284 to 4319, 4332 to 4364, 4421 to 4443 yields -0.11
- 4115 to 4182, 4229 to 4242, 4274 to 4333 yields -0.09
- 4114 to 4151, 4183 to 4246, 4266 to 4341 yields -0.05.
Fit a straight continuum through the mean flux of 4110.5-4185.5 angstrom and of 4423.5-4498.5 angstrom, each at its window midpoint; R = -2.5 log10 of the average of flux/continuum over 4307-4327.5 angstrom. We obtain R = 0.13 mag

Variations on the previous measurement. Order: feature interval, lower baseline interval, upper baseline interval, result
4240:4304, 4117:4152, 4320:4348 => 0.057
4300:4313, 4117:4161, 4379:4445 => 0.378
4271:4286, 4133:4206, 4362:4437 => 0.060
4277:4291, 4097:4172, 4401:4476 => 0.062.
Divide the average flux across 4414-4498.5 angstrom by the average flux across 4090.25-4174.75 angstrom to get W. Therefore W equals 1.40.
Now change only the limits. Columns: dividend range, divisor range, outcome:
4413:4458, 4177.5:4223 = 1.28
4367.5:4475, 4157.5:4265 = 1.21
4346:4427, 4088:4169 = 1.25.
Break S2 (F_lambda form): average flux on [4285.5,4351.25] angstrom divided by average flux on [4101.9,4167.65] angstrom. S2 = 1.08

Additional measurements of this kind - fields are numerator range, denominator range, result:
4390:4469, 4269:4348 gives 1.23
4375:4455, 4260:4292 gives 1.18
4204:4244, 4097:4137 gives 1.09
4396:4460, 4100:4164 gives 1.33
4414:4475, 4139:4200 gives 1.36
